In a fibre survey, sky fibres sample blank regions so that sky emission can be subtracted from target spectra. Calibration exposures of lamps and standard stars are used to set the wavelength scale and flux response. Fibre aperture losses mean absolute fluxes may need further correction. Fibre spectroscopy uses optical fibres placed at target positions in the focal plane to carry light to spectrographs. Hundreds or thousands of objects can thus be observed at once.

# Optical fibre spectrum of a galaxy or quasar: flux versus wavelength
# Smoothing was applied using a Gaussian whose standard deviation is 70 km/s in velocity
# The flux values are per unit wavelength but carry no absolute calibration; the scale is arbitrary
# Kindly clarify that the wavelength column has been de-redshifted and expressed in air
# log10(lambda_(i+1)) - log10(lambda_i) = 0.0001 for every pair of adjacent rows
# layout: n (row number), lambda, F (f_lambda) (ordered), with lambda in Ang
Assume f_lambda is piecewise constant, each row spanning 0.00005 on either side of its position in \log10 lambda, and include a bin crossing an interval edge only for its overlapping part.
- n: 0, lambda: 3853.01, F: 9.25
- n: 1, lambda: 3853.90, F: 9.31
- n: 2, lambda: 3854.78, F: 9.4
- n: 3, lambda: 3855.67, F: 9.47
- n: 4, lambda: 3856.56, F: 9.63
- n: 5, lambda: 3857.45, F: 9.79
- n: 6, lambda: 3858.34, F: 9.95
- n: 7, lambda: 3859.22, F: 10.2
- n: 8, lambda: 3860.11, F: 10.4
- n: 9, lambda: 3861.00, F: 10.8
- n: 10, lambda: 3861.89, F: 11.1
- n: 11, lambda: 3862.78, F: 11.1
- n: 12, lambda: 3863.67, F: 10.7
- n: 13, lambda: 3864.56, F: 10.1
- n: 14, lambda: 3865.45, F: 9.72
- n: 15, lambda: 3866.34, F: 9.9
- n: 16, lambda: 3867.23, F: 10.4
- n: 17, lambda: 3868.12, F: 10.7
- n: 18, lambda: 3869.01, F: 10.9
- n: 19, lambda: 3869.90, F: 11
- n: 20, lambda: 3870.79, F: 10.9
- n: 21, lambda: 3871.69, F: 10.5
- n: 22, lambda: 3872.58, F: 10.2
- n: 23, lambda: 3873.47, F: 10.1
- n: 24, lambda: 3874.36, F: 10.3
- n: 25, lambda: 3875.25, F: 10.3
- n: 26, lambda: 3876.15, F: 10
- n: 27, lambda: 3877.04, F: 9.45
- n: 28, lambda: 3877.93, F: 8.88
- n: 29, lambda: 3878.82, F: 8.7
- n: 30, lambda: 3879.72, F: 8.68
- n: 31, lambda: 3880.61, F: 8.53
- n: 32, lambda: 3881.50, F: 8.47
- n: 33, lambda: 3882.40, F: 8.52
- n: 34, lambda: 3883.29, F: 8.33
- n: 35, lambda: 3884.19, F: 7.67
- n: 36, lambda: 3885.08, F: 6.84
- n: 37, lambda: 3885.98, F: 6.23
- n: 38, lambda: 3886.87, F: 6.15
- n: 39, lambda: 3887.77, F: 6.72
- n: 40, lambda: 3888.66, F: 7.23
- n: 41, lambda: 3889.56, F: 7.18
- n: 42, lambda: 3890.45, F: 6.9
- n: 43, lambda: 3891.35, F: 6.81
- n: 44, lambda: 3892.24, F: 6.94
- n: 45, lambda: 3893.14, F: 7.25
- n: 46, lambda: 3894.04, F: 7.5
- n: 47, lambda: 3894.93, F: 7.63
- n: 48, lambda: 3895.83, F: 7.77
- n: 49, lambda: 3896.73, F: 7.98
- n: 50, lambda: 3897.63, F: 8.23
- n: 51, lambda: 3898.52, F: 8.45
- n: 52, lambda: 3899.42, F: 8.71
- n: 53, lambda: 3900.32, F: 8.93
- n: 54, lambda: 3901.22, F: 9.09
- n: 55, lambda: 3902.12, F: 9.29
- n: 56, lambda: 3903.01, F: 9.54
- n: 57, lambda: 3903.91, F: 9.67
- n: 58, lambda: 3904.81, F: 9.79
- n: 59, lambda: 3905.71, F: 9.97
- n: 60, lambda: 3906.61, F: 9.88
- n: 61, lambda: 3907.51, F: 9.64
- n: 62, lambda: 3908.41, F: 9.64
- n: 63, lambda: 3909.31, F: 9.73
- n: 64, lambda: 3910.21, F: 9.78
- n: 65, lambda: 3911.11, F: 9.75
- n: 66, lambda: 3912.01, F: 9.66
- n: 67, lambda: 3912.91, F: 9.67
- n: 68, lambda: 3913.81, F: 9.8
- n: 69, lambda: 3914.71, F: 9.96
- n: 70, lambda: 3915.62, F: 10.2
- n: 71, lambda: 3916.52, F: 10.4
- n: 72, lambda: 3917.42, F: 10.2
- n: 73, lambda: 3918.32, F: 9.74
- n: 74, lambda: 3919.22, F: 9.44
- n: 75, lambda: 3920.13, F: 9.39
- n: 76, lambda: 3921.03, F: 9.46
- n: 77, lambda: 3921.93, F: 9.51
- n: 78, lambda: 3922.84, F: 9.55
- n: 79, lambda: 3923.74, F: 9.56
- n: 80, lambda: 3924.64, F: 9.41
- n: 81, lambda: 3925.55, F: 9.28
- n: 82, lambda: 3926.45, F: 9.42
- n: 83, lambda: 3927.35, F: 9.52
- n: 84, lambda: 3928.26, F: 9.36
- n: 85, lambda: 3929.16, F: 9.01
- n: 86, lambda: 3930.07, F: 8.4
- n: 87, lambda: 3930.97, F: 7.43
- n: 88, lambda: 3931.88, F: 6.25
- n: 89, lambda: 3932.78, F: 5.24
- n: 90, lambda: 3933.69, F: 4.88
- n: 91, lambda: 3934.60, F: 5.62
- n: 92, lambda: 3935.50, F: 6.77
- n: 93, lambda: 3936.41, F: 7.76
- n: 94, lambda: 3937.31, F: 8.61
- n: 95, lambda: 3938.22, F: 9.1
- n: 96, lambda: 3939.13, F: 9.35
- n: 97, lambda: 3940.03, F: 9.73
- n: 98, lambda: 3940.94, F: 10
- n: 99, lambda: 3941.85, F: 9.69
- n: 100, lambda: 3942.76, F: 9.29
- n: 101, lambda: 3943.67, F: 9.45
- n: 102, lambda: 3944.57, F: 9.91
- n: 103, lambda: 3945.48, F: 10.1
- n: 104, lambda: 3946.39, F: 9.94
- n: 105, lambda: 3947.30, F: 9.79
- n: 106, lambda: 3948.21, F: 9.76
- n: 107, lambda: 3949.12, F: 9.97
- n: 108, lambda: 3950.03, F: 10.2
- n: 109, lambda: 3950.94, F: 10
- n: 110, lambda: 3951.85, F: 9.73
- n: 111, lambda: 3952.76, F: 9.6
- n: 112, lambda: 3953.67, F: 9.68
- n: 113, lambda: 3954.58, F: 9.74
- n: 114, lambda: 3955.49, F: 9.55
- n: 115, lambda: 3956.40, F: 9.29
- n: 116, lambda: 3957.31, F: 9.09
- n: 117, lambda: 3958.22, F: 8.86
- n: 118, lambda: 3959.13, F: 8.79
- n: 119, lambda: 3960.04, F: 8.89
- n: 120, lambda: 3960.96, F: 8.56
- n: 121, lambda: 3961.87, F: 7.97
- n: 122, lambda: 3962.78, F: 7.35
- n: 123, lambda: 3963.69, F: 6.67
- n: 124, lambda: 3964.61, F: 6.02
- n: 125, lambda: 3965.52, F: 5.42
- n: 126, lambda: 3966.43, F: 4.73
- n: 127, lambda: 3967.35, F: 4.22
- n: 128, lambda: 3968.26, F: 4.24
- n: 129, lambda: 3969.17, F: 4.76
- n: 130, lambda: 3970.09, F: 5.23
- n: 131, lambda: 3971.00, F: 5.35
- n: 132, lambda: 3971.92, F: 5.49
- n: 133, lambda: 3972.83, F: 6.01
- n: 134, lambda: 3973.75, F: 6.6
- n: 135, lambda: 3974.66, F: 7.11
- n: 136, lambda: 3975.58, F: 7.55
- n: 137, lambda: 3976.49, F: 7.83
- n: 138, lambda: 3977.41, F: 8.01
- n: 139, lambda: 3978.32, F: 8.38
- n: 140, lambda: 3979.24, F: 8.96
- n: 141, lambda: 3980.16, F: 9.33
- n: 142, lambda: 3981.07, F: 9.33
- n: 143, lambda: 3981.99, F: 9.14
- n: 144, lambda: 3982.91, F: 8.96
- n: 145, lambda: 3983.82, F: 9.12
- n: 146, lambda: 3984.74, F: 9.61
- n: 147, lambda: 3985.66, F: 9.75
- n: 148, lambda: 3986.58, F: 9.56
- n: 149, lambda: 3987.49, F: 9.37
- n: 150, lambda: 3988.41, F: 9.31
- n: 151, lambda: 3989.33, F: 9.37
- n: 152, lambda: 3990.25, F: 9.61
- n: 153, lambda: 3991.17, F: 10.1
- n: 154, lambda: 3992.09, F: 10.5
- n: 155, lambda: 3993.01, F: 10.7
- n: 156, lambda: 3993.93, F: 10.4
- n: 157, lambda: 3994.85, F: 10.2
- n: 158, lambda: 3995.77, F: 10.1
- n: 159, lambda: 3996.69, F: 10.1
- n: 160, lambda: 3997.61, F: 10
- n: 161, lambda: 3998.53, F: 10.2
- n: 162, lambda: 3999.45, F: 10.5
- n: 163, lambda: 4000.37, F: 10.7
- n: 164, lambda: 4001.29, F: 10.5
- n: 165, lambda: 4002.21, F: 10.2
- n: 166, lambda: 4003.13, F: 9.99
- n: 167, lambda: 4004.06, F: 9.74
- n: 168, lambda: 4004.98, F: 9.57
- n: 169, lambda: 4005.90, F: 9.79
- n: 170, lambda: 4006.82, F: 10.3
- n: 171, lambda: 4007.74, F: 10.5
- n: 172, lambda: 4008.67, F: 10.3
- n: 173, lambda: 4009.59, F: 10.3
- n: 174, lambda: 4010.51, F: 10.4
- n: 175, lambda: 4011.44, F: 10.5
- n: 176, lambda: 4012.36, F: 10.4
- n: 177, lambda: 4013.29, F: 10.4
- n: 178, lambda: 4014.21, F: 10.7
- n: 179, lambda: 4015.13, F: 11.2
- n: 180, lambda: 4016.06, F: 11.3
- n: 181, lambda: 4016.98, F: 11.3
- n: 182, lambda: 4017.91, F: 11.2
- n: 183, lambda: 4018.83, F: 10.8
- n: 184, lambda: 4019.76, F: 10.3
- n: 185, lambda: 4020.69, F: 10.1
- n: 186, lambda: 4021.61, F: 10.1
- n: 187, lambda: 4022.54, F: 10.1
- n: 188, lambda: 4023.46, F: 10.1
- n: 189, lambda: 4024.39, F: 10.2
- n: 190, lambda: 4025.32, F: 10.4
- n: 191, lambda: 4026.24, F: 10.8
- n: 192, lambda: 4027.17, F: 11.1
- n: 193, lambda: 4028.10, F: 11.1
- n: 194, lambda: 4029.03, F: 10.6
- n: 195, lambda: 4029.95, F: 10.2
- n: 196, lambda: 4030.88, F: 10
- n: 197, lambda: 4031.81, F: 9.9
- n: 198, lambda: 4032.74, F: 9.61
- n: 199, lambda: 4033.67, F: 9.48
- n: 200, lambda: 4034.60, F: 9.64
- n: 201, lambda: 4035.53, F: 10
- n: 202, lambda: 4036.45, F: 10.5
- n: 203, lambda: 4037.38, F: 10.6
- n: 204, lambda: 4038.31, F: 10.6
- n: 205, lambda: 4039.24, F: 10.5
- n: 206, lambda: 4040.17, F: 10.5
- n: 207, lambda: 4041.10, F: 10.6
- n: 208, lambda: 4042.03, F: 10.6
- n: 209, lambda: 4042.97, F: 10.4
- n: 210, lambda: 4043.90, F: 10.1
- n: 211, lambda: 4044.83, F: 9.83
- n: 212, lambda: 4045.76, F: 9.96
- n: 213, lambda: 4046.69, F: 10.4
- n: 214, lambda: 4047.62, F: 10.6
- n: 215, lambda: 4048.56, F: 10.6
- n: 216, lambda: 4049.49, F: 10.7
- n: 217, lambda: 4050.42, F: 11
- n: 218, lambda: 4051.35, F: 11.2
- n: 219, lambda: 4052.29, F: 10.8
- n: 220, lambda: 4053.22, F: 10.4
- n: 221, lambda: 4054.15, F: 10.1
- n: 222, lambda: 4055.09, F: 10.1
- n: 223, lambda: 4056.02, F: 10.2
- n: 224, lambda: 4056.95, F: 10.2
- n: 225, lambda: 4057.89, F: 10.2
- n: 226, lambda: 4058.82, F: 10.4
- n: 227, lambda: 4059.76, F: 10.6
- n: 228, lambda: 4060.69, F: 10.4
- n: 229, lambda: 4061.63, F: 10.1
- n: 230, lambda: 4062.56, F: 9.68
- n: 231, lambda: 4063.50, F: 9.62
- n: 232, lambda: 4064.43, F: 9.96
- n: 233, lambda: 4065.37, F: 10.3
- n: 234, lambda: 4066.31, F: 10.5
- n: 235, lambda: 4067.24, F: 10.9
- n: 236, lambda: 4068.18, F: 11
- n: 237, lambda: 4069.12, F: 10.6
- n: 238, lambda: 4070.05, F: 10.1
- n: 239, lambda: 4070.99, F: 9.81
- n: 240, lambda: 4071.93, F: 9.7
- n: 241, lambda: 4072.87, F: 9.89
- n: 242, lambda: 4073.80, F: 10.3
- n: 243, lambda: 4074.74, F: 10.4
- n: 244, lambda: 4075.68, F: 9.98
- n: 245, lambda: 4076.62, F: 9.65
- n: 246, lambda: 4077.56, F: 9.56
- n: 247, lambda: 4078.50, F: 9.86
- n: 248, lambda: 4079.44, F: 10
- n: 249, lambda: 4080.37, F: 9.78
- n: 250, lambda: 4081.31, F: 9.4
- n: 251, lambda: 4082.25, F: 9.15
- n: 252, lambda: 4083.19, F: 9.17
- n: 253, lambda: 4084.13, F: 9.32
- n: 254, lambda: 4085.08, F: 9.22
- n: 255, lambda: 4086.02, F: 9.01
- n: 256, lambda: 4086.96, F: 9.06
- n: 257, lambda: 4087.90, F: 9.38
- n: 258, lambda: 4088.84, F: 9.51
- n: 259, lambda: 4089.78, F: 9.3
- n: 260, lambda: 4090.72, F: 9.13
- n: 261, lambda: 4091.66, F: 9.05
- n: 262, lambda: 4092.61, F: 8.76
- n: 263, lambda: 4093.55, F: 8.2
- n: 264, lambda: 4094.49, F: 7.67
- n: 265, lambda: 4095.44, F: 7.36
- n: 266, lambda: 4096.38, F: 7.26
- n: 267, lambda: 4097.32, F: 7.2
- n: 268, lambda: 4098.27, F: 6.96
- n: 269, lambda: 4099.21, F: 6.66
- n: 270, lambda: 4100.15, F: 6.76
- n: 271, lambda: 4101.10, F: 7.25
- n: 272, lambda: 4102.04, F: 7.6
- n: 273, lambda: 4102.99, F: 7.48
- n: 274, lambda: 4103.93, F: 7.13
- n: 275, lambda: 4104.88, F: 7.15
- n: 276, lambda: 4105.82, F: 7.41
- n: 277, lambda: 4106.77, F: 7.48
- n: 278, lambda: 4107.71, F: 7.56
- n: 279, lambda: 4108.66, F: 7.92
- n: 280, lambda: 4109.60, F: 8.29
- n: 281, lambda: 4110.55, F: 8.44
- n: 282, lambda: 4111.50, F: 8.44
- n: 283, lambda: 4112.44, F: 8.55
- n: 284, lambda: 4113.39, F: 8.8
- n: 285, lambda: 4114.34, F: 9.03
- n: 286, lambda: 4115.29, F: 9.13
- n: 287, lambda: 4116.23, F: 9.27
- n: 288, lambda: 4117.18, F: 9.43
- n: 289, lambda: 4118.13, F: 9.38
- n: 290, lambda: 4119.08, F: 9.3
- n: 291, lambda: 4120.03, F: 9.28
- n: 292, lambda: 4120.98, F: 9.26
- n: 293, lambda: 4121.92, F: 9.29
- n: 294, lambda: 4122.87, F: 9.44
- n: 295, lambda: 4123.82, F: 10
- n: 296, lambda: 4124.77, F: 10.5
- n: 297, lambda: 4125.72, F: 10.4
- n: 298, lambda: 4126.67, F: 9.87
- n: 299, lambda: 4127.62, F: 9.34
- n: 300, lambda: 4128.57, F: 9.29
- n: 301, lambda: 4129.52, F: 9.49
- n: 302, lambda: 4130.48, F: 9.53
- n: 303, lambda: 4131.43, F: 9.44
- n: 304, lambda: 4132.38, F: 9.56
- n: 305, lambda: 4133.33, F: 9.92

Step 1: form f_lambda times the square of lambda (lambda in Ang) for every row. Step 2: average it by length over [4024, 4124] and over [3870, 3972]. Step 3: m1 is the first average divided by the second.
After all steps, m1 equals 1.2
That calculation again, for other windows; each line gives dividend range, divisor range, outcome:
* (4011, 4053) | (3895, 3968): 1.24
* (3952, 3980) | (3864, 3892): 0.87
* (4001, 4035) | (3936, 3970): 1.26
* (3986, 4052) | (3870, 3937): 1.26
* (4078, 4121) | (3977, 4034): 0.88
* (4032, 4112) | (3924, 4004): 1.15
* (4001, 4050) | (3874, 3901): 1.38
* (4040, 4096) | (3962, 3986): 1.45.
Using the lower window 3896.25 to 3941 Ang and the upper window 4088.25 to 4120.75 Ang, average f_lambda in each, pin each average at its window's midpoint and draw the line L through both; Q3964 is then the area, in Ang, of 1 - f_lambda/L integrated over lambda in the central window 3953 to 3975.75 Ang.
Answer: 4.4 Ang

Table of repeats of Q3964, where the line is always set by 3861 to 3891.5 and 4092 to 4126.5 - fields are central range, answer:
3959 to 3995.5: 3.4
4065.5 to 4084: -3.3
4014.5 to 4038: -4.9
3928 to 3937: 1.9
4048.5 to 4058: -2.2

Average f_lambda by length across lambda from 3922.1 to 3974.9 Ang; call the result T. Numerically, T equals 8.13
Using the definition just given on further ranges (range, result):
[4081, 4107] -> 8.17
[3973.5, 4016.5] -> 9.73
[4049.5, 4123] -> 9.2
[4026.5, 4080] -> 10.3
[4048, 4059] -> 10.5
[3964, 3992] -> 7.65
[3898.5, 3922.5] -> 9.62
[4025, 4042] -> 10.4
